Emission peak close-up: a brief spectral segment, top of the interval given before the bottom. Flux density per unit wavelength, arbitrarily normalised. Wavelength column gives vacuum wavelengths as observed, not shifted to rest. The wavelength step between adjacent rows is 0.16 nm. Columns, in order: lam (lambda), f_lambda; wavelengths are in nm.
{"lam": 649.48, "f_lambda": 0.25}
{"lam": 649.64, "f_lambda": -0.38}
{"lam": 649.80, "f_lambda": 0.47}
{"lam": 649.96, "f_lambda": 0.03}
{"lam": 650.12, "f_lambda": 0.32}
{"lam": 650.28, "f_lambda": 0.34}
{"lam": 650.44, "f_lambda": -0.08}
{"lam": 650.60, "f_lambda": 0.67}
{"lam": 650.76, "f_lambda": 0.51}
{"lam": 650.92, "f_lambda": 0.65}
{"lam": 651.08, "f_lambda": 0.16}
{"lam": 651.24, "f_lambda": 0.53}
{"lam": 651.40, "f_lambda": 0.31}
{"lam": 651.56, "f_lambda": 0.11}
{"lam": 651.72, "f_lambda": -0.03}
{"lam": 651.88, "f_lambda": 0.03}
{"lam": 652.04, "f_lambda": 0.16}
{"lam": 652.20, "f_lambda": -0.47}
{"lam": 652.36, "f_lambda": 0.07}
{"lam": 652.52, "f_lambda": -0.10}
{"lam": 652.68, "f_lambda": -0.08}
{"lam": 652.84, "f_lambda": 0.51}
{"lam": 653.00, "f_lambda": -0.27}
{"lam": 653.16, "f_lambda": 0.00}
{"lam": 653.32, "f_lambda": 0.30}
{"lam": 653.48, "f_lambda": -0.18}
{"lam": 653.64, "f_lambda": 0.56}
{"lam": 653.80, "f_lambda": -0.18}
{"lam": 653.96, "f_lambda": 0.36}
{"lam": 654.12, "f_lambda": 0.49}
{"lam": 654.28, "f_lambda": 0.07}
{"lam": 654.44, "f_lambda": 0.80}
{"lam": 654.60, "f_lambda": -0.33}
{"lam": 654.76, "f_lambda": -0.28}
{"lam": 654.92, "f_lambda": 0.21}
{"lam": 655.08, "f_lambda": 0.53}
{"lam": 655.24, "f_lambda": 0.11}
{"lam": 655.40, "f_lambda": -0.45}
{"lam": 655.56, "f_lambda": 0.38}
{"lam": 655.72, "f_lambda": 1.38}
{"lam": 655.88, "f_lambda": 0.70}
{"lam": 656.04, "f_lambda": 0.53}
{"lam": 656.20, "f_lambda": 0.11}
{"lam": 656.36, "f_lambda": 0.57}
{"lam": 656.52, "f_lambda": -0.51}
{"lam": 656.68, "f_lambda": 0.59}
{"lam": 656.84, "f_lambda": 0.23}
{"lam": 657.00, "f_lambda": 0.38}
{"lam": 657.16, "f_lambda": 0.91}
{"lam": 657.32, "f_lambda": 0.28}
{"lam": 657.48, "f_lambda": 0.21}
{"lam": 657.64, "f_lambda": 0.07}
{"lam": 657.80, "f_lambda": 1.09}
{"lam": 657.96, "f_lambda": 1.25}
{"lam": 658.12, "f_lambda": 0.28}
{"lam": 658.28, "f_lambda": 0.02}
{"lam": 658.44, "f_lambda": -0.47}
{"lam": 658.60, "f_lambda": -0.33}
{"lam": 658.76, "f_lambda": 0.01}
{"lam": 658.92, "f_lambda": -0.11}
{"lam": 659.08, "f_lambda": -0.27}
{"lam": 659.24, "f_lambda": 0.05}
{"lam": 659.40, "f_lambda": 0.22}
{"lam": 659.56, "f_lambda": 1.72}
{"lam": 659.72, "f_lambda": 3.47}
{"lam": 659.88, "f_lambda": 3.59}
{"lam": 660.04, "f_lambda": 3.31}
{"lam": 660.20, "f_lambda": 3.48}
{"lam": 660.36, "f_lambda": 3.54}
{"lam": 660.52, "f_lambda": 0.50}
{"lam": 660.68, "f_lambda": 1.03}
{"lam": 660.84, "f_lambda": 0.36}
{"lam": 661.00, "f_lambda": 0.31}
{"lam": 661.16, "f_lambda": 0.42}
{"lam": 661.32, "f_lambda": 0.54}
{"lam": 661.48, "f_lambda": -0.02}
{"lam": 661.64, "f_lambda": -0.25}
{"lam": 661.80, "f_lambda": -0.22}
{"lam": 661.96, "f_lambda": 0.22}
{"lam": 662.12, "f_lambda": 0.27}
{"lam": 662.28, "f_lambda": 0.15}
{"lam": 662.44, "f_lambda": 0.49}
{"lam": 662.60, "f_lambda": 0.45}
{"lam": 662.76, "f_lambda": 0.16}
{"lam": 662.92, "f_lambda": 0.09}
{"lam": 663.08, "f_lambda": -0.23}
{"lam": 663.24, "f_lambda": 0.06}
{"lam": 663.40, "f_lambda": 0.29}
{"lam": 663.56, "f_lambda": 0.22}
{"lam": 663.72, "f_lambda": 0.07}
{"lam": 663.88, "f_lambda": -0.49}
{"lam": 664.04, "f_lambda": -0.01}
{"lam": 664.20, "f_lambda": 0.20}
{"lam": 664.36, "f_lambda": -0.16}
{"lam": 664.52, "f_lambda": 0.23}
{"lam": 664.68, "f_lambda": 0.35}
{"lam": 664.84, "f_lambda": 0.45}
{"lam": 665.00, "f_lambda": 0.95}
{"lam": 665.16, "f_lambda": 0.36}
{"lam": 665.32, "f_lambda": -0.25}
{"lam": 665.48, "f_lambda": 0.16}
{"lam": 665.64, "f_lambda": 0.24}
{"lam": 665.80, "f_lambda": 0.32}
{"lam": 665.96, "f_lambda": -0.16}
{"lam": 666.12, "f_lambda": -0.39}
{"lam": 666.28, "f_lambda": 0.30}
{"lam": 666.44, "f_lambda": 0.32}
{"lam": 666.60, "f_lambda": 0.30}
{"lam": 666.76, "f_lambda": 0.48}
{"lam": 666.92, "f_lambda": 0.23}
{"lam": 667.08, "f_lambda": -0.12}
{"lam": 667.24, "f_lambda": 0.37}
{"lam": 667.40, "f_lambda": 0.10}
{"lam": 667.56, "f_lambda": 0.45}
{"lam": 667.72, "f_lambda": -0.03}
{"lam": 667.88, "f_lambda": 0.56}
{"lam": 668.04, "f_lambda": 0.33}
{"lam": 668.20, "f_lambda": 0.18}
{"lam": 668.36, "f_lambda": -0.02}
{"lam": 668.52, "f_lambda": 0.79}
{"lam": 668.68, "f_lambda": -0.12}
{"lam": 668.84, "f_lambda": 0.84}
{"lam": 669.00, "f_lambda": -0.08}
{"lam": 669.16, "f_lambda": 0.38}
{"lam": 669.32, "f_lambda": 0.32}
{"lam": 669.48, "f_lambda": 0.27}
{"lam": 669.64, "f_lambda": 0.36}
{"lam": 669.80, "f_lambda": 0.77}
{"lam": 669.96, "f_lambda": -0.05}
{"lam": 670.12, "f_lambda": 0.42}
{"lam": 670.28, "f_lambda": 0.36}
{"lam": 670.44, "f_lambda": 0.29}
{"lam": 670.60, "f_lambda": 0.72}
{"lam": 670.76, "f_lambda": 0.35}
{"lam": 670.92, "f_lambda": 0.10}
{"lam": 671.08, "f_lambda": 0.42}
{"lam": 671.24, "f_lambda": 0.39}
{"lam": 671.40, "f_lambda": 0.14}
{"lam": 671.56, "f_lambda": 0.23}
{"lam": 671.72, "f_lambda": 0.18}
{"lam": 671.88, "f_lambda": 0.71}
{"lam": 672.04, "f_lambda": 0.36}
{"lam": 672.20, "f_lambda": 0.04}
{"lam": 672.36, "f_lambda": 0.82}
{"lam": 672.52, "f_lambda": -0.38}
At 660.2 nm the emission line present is [O II] 3727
